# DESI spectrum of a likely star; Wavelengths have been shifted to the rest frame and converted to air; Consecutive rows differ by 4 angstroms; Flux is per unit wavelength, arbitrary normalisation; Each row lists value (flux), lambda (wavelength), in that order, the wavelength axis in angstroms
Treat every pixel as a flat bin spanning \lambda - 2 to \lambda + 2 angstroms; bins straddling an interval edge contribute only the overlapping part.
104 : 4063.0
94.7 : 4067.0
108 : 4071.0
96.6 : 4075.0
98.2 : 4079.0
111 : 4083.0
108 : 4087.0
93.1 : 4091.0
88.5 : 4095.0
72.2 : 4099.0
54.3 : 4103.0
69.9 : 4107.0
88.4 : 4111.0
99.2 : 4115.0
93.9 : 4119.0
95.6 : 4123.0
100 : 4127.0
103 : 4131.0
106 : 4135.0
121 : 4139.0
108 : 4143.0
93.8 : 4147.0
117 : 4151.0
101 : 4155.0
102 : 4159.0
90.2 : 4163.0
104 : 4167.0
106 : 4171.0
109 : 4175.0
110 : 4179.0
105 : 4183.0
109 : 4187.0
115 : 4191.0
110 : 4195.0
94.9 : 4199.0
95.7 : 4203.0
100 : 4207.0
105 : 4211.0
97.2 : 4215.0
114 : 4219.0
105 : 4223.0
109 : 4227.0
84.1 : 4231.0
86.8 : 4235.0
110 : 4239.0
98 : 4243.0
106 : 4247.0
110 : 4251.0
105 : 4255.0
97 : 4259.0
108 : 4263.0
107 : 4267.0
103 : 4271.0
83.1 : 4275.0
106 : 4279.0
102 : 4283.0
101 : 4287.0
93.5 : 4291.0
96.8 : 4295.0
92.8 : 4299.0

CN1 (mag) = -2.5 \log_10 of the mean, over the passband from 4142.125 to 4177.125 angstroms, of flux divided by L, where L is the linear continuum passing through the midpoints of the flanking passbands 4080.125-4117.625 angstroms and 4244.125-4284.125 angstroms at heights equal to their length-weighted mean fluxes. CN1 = -0.11 mag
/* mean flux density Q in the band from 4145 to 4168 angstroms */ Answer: 101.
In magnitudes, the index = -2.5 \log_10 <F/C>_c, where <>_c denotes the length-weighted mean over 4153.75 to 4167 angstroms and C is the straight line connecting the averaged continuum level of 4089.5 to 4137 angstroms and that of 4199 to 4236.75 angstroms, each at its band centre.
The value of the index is -0.06 mag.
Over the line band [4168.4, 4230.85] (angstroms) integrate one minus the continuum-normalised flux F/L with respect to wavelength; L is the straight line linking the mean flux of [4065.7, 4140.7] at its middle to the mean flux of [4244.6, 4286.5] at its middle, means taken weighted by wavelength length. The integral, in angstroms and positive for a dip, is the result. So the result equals -3.5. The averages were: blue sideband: 94.7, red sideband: 103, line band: 105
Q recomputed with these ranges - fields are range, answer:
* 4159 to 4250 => 103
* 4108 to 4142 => 100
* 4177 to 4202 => 107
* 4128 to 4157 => 107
